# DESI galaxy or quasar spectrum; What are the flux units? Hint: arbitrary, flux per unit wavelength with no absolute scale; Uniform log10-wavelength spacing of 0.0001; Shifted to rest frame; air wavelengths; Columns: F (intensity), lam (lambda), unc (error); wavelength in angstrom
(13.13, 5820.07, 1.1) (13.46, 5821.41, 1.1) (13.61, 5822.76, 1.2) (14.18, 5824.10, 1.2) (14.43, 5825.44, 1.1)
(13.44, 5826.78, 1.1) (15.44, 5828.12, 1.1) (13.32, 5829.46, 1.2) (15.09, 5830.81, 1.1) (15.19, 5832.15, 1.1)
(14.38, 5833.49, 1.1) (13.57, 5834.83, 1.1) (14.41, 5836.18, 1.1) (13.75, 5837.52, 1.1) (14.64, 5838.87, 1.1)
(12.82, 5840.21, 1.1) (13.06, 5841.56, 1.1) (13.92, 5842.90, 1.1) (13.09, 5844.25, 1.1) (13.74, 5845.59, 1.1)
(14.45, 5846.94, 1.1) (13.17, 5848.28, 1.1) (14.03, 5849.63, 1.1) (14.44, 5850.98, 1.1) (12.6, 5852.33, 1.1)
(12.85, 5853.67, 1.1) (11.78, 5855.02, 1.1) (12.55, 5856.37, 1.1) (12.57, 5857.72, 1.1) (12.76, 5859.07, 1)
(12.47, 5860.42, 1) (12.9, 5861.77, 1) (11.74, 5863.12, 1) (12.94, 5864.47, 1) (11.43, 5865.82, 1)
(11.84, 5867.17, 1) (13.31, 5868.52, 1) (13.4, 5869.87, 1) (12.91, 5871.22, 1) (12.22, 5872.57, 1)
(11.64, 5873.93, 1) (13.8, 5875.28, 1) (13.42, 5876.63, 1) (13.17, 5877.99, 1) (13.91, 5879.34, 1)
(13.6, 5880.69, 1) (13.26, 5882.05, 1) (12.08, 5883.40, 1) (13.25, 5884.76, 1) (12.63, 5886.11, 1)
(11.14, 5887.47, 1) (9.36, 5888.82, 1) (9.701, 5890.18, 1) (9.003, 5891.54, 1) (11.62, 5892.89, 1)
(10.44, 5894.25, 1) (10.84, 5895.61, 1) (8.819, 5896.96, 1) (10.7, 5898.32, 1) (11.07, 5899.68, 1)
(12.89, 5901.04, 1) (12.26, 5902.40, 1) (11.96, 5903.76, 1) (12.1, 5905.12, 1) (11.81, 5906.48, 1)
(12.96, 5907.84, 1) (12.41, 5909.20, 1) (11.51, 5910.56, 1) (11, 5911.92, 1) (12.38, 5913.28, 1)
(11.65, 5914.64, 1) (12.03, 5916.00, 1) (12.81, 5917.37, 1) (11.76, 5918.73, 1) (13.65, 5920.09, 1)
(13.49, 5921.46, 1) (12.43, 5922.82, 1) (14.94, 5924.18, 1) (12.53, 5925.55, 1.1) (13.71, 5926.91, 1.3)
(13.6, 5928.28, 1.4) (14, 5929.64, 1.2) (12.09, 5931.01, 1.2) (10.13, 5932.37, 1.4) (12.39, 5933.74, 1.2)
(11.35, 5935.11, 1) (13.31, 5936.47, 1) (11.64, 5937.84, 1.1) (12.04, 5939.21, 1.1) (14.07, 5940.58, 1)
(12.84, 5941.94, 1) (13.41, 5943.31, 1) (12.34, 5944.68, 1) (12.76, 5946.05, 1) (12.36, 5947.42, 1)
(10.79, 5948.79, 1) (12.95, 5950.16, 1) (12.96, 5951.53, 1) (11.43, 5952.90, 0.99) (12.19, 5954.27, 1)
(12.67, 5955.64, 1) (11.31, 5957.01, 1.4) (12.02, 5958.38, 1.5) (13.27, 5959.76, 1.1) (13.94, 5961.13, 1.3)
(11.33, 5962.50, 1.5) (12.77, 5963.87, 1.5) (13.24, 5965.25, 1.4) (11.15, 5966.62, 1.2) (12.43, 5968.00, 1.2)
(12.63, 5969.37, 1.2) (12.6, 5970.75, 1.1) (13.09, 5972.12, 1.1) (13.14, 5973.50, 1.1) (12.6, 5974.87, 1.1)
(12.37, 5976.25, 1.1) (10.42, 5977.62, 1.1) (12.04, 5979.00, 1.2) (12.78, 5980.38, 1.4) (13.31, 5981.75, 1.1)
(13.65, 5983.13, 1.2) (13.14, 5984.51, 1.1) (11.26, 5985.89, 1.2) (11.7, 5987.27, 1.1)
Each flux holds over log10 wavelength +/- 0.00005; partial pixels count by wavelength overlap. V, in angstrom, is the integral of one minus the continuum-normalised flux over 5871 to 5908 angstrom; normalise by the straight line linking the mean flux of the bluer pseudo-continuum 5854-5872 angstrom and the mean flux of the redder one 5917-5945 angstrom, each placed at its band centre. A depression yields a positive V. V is 2.3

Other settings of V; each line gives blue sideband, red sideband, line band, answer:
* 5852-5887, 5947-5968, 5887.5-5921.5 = 2.9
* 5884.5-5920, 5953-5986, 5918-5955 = -2.0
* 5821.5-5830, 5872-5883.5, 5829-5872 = 0.9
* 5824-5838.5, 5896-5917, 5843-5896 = 2.1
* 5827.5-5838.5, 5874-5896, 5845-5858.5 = 0.3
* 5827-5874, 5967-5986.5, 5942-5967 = 0.5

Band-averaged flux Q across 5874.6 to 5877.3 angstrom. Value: 13.6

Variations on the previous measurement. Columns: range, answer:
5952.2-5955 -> 11.8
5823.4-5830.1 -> 14.2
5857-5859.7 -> 12.7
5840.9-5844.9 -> 13.4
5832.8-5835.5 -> 14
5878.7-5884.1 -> 13.2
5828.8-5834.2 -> 14.5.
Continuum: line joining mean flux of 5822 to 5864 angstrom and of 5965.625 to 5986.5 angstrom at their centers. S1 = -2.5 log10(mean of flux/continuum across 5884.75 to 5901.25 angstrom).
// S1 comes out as 0.220 mag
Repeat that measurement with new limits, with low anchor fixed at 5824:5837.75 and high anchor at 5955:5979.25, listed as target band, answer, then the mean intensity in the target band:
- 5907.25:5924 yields 0.06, 12.4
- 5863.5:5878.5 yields 0.09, 12.7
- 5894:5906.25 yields 0.18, 11.3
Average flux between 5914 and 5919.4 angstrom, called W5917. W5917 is 12.1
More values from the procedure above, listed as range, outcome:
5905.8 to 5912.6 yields 11.9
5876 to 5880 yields 13.5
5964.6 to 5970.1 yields 12.4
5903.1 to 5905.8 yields 12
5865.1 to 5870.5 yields 12.5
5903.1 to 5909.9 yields 12.2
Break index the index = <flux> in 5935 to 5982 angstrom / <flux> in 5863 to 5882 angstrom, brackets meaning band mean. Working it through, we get 0.97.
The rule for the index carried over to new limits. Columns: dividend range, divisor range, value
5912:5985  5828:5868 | 0.94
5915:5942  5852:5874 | 1.02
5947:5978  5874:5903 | 1.05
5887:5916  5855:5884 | 0.88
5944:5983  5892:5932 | 1.02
